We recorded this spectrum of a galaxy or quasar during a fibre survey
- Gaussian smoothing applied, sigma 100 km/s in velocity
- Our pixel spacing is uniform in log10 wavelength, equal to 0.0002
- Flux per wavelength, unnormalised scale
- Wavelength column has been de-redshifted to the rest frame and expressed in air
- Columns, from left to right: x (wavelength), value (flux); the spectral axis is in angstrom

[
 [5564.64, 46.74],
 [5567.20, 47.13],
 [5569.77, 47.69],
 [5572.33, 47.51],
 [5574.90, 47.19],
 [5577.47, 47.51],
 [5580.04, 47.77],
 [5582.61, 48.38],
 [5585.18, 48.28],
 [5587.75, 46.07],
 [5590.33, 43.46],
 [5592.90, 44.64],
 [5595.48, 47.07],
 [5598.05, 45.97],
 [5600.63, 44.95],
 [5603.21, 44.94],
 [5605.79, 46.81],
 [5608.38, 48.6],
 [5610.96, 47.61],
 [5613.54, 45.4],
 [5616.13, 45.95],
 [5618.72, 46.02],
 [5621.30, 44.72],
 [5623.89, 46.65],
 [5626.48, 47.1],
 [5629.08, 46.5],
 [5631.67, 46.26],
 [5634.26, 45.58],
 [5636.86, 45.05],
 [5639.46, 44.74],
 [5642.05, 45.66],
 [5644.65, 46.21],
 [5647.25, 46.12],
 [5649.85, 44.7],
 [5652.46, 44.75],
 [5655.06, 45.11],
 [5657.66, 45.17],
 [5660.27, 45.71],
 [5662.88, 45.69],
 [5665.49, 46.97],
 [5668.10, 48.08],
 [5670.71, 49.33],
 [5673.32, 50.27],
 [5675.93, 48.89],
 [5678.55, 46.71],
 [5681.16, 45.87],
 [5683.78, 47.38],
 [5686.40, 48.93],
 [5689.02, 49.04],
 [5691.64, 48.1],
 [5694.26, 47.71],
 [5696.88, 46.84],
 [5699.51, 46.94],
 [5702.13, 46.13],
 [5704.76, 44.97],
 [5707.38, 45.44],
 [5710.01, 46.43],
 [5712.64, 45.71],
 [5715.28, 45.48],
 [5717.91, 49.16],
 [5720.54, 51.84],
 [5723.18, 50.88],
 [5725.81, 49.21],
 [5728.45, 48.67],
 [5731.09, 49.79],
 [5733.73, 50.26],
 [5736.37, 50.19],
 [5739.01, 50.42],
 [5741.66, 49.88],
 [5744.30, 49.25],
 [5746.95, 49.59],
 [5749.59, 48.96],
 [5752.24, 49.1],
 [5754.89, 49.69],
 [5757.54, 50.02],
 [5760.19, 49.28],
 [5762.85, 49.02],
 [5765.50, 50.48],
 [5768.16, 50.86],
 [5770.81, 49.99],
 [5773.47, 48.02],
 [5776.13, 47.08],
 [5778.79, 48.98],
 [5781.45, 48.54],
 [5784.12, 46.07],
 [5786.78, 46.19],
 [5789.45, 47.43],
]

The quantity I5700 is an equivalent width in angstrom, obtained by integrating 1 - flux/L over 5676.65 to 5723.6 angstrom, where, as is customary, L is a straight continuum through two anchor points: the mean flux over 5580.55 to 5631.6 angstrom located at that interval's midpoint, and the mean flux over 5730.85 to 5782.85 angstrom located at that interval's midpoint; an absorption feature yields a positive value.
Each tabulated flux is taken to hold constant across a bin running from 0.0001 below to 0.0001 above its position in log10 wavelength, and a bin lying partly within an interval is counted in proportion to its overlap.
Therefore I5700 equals 0.87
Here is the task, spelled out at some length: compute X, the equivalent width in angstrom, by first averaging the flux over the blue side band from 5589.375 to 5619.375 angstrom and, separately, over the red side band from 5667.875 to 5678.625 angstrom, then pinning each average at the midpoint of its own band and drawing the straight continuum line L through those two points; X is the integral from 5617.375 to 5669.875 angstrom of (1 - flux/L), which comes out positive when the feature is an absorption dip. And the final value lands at 2.0 angstrom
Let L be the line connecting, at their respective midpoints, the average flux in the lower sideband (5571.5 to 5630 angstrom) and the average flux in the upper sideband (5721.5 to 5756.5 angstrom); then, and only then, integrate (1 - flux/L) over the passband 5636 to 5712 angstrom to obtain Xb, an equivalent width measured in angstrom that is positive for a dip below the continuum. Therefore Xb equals 2.4 angstrom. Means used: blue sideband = 46.5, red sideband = 49.7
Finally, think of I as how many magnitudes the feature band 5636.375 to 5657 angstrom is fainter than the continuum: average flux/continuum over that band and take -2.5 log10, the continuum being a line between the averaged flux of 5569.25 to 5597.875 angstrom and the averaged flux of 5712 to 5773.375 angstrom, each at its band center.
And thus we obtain 0.06 mag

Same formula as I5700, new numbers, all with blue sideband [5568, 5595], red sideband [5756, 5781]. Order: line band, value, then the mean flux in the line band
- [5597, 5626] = 0.65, 46.2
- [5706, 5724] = 0.31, 47.8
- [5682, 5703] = 0.29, 47.6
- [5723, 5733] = -0.16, 49.5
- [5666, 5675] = -0.19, 49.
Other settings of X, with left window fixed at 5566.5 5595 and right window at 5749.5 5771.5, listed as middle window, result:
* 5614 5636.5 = 0.73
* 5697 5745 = 0.78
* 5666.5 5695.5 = 0.16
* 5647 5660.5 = 0.81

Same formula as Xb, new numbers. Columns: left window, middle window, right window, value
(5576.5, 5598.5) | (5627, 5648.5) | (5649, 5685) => 0.4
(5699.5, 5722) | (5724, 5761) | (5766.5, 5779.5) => -1.2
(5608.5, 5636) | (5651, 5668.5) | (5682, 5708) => 0.3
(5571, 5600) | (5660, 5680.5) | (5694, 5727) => -0.2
